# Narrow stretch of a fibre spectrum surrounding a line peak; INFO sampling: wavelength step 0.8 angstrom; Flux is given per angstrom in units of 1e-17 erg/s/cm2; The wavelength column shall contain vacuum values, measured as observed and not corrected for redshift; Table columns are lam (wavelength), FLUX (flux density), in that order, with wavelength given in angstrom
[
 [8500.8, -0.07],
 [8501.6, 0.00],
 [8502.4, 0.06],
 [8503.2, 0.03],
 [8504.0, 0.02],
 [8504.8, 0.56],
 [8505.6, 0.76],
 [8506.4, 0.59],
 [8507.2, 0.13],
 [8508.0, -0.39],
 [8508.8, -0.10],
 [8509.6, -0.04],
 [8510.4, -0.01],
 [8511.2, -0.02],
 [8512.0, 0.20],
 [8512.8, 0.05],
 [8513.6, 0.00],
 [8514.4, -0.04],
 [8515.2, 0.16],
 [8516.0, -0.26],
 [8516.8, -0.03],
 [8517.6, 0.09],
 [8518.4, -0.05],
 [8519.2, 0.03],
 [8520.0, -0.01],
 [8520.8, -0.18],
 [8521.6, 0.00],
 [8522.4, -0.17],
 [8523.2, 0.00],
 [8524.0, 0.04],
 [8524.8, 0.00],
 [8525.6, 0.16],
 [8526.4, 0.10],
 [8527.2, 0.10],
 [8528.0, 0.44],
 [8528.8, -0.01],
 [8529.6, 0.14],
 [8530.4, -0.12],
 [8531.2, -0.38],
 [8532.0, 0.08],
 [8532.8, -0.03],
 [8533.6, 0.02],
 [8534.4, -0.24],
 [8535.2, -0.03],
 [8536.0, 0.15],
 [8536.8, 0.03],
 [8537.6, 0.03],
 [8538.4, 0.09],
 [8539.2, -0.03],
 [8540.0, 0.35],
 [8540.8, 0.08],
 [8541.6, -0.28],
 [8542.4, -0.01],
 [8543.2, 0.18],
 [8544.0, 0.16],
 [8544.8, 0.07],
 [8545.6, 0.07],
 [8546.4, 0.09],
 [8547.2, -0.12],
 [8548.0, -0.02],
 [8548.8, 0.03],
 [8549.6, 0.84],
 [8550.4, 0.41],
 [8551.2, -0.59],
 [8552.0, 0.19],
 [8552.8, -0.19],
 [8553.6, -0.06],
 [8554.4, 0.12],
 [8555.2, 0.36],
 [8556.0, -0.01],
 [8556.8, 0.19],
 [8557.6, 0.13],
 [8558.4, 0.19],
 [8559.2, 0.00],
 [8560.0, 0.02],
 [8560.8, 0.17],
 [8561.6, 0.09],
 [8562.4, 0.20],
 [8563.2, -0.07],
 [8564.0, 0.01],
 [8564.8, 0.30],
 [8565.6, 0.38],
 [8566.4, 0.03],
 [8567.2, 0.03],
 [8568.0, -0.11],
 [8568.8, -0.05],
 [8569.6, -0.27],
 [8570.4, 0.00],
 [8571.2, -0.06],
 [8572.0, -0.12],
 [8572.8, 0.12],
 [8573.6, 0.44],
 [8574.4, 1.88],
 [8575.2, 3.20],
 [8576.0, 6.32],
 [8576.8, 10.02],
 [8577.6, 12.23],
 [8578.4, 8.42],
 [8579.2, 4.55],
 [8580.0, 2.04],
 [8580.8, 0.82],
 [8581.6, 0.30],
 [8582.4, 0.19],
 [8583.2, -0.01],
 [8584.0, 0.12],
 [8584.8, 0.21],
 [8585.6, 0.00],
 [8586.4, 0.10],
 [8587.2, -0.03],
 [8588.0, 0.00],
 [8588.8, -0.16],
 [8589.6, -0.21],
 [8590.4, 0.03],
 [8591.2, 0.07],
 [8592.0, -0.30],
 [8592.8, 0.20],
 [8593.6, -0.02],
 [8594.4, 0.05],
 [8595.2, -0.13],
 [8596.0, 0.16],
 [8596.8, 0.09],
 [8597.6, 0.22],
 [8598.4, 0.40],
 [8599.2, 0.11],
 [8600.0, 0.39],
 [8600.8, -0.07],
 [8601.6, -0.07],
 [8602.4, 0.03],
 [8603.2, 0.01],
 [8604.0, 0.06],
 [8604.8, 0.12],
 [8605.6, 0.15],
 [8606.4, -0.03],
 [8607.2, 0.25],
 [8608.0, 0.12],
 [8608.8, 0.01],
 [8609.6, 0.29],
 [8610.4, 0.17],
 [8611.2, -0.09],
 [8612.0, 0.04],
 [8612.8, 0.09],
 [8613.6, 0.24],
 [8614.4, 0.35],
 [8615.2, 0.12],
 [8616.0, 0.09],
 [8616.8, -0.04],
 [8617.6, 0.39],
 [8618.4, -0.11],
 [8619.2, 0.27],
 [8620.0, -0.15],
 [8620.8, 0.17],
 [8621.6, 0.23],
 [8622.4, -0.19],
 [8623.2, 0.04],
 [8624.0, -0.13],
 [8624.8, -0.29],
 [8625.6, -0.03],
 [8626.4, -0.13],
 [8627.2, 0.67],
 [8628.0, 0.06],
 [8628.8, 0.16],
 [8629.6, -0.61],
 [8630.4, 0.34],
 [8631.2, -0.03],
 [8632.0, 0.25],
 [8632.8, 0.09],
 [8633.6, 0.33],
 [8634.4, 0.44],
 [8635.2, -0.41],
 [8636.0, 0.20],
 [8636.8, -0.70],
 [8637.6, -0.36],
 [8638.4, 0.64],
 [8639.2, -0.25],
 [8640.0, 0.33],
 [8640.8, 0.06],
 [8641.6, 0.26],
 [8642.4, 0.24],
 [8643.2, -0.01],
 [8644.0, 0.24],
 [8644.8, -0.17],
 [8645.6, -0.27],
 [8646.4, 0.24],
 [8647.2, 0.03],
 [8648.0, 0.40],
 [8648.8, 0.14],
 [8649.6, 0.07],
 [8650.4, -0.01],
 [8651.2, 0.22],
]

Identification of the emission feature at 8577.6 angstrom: [O III]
